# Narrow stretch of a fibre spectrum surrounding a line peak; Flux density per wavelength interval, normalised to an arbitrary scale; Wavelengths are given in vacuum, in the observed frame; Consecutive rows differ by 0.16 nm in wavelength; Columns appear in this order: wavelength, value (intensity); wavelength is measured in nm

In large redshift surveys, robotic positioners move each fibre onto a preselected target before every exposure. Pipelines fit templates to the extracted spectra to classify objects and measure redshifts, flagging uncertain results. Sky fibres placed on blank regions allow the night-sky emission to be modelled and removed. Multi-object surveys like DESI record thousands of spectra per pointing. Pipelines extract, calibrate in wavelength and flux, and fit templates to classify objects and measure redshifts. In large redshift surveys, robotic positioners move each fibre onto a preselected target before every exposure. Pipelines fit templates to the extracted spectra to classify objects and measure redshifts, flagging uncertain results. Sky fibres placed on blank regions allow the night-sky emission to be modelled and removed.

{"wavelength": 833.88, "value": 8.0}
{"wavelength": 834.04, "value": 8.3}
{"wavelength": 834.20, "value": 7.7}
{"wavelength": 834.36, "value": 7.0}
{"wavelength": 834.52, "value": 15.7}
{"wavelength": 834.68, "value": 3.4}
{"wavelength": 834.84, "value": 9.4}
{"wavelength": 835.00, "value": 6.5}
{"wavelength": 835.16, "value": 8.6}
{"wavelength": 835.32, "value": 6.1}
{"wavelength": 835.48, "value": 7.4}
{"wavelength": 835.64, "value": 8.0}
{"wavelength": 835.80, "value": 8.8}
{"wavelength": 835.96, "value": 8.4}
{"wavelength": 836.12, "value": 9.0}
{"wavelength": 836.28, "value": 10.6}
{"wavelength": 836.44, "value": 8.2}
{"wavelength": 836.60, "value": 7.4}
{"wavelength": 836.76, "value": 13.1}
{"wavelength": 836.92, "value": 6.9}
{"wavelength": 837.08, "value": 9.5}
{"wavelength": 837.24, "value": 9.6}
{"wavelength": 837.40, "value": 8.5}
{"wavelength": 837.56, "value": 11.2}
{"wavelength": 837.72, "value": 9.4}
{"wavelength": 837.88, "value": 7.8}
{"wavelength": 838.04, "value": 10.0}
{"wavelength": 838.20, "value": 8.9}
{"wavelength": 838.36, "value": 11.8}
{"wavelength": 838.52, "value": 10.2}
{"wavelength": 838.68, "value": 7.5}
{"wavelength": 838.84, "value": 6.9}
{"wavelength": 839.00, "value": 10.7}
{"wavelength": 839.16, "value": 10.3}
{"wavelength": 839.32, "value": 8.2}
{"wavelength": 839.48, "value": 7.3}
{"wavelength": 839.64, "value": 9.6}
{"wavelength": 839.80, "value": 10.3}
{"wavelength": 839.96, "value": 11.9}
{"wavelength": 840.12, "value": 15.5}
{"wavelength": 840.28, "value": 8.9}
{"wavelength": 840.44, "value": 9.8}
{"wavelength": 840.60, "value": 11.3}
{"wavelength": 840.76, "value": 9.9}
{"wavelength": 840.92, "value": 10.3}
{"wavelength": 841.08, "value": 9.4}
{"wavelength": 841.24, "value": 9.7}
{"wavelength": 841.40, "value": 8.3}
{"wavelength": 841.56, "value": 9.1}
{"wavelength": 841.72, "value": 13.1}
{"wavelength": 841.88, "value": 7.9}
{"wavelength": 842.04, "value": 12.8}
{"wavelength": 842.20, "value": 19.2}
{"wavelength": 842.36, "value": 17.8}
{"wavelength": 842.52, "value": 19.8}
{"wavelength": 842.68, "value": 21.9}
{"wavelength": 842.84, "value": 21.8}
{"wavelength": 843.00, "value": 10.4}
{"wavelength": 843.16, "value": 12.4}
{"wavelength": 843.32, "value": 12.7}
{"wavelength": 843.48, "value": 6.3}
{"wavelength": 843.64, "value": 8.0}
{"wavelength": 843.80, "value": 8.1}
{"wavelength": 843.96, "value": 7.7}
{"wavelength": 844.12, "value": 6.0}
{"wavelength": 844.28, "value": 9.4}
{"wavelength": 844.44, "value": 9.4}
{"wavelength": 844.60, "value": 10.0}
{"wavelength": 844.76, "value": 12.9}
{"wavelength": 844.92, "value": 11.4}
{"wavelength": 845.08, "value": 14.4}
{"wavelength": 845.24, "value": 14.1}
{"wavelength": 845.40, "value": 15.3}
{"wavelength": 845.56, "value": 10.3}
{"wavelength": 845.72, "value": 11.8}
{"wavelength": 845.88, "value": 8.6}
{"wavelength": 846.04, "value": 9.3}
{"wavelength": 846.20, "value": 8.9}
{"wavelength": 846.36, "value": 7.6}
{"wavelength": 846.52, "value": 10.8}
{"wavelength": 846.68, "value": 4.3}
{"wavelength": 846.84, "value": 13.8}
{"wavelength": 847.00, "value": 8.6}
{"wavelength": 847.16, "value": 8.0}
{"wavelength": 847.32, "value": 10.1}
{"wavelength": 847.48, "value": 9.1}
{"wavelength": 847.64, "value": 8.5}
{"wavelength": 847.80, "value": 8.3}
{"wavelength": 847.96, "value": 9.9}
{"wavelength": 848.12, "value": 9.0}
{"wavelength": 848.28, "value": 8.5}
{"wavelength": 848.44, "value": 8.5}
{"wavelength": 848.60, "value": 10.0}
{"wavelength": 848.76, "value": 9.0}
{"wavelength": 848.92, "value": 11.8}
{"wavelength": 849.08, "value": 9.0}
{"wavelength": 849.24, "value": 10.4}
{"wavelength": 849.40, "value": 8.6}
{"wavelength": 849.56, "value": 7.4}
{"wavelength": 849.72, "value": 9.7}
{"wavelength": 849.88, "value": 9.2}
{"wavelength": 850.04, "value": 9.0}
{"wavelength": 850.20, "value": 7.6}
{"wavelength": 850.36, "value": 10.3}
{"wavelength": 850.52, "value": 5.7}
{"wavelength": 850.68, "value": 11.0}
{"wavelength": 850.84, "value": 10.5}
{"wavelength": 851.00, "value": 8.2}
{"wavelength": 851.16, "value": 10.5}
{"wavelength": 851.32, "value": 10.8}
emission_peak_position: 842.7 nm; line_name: H-alpha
